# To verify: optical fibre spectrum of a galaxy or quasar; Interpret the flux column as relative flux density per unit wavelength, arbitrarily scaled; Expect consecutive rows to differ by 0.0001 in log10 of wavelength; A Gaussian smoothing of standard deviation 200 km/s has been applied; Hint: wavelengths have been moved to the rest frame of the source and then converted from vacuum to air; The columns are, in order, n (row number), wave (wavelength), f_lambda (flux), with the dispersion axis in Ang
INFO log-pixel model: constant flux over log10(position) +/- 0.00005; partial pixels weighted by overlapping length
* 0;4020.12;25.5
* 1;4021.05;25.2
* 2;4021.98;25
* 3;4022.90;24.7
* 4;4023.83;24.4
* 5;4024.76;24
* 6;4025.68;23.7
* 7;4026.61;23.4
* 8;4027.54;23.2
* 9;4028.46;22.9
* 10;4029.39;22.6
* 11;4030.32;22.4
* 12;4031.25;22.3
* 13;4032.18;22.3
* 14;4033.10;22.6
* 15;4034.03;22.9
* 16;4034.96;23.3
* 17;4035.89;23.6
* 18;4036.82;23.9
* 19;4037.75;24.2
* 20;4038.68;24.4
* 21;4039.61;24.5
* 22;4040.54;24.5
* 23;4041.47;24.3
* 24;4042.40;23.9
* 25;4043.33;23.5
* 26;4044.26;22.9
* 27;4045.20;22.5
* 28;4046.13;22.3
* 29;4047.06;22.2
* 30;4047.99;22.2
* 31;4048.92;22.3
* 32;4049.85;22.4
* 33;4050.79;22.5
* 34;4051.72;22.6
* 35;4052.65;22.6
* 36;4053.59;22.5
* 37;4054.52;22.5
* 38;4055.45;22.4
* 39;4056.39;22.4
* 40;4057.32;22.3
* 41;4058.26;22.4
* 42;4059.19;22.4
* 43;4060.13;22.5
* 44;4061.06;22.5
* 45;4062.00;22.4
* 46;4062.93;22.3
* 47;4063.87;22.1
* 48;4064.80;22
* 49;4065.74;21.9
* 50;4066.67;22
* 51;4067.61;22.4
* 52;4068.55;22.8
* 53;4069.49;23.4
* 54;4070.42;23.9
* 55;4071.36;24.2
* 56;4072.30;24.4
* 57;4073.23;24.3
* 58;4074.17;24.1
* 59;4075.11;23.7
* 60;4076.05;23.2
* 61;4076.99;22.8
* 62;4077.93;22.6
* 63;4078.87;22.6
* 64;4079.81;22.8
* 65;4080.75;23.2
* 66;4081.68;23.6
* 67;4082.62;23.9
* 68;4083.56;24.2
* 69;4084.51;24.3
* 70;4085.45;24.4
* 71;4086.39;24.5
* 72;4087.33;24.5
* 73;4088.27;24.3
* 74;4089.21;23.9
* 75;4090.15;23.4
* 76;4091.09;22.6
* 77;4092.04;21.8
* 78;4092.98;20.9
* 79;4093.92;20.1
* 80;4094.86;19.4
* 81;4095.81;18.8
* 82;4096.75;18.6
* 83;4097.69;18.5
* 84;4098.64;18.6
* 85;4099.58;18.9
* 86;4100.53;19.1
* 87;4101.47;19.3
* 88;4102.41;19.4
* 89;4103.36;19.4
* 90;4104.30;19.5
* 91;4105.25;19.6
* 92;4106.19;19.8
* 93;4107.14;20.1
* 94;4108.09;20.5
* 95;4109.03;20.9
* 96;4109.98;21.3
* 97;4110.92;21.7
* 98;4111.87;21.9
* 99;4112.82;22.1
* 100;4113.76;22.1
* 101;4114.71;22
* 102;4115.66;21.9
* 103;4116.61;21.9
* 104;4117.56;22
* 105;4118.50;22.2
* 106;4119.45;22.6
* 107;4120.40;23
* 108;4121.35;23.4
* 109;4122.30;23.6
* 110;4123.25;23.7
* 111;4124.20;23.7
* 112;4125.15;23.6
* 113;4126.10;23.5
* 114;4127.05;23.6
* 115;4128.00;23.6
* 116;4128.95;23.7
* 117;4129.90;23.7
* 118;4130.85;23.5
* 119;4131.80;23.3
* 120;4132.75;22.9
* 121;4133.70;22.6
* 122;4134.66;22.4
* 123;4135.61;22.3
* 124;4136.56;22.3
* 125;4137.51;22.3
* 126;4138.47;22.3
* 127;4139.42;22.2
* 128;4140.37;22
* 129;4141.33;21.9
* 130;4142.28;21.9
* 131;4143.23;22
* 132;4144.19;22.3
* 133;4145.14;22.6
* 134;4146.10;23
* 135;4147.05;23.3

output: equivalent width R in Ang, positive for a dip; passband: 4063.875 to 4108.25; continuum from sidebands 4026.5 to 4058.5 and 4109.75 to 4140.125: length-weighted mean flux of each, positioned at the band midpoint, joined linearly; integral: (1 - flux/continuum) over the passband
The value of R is 1.7 Ang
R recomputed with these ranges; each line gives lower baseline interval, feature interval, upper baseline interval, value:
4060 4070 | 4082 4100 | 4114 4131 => 0.6 Ang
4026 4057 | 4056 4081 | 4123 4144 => 0.1 Ang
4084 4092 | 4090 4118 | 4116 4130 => 3.6 Ang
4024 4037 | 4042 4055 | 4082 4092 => 0.4 Ang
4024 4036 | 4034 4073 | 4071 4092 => 0.6 Ang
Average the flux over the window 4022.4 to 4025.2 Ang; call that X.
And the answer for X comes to 24.4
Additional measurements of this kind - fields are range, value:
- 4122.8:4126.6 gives 23.6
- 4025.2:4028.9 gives 23.4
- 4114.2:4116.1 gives 21.9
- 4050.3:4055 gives 22.5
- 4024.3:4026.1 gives 23.9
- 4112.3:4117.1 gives 22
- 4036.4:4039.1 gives 24.2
